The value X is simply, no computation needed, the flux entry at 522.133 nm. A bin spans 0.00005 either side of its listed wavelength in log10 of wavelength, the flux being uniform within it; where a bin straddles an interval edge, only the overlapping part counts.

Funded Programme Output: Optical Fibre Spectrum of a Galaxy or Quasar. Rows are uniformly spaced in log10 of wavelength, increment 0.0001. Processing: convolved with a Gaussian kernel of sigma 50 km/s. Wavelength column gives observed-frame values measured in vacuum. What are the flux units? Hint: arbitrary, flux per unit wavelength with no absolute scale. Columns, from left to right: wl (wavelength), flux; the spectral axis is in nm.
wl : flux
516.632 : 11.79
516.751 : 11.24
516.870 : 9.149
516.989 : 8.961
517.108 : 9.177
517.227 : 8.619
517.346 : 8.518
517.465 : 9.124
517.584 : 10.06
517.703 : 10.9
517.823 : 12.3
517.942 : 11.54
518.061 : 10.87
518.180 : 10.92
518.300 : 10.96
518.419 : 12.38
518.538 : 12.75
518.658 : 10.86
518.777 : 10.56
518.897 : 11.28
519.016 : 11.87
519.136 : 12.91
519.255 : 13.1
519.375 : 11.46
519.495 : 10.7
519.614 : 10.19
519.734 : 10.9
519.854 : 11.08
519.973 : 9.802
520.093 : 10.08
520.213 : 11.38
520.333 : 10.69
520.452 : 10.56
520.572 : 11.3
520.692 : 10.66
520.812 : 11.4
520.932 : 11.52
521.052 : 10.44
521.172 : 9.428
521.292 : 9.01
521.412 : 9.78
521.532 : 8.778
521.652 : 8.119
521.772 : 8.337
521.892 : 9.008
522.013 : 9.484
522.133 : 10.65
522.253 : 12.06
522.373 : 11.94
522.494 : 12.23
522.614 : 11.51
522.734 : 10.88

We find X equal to 10.65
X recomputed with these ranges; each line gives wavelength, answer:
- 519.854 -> 11.08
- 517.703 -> 10.9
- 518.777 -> 10.56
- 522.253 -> 12.06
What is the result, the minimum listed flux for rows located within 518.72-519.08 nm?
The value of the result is 10.56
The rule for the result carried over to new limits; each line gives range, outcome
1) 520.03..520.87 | 10.08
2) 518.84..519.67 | 10.19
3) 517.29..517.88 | 8.518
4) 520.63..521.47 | 9.01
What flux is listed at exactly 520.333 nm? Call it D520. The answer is 10.69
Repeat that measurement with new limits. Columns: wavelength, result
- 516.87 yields 9.149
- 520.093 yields 10.08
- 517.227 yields 8.619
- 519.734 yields 10.9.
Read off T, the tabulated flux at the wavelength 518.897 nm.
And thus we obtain 11.28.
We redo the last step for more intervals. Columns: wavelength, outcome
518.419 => 12.38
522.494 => 12.23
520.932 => 11.52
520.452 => 10.56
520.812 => 11.4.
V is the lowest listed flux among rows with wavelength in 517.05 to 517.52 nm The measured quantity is 8.518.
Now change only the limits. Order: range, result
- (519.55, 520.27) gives 9.802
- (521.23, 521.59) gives 8.778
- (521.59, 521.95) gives 8.119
